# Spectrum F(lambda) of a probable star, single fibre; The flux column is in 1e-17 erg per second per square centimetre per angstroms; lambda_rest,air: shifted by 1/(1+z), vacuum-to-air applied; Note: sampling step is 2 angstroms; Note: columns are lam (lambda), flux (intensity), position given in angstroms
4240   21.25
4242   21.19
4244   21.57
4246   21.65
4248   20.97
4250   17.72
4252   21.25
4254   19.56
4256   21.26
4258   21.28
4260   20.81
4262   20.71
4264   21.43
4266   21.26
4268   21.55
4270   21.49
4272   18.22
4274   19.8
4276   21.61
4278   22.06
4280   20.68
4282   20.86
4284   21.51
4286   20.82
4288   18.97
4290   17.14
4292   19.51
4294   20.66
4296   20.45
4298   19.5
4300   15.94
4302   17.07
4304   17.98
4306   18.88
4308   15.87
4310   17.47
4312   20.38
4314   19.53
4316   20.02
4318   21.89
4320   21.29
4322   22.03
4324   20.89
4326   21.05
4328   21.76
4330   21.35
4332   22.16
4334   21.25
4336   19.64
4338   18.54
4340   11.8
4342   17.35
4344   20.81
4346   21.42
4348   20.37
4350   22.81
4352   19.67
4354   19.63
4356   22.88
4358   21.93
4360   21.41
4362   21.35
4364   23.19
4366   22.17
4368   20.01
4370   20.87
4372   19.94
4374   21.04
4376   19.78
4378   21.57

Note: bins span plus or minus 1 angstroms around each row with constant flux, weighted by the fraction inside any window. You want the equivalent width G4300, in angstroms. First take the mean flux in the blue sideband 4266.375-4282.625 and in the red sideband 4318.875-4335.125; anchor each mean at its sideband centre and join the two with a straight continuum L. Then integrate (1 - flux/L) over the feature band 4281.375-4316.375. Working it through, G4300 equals 3.5 angstroms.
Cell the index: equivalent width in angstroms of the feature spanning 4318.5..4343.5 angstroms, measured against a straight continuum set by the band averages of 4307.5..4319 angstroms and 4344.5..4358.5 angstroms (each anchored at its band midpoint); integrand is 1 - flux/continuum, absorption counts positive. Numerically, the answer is 0.2 angstroms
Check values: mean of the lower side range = 19.3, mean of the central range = 20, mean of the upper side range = 21.2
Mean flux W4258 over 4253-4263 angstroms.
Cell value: 20.7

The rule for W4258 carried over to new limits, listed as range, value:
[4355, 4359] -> 22.4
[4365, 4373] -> 20.7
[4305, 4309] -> 17.4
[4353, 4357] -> 21.3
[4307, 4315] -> 18.3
